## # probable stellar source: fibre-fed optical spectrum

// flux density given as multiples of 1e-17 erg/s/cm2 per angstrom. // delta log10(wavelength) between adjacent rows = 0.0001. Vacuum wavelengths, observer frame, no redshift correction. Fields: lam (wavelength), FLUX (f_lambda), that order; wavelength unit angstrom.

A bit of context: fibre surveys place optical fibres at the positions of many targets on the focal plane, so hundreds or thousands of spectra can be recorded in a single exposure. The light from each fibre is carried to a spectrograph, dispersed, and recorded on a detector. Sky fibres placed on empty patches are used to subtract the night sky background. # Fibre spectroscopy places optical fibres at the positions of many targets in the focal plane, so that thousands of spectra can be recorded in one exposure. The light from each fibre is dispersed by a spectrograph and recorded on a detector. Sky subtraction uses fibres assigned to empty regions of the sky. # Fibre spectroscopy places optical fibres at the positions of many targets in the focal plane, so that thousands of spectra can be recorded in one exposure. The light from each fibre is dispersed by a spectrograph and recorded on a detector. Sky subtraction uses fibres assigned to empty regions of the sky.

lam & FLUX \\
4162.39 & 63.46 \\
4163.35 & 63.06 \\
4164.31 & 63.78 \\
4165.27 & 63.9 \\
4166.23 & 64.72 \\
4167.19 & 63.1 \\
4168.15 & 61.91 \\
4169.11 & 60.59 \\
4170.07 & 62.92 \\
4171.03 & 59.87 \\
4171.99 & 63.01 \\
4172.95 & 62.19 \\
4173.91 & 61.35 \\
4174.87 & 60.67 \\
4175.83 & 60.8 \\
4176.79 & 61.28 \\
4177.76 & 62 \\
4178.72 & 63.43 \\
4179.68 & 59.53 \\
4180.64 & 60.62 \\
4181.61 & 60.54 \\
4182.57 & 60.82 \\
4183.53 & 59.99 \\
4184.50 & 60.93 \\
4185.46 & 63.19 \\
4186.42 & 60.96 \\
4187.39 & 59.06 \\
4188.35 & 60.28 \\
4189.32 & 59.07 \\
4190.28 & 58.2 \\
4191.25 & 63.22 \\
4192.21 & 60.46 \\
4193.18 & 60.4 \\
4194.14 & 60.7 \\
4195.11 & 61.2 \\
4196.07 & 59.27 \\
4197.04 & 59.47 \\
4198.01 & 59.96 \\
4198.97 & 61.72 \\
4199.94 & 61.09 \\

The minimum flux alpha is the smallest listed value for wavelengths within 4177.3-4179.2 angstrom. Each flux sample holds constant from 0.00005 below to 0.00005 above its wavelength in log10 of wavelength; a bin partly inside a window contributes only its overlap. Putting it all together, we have 62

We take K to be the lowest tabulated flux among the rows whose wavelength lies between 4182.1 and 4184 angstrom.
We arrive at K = 59.99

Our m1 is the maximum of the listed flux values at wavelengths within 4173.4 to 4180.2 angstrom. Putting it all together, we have 63.43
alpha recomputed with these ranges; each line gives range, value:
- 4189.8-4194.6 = 58.2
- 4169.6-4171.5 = 59.87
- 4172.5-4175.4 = 60.67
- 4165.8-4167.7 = 63.1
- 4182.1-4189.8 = 59.06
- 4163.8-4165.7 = 63.78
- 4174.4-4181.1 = 59.53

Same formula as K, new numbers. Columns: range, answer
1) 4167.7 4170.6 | 60.59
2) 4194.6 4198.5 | 59.27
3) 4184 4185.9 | 60.93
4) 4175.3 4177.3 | 60.8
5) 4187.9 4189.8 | 59.07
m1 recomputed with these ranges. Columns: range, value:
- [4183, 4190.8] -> 63.19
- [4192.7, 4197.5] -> 61.2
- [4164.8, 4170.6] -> 64.72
